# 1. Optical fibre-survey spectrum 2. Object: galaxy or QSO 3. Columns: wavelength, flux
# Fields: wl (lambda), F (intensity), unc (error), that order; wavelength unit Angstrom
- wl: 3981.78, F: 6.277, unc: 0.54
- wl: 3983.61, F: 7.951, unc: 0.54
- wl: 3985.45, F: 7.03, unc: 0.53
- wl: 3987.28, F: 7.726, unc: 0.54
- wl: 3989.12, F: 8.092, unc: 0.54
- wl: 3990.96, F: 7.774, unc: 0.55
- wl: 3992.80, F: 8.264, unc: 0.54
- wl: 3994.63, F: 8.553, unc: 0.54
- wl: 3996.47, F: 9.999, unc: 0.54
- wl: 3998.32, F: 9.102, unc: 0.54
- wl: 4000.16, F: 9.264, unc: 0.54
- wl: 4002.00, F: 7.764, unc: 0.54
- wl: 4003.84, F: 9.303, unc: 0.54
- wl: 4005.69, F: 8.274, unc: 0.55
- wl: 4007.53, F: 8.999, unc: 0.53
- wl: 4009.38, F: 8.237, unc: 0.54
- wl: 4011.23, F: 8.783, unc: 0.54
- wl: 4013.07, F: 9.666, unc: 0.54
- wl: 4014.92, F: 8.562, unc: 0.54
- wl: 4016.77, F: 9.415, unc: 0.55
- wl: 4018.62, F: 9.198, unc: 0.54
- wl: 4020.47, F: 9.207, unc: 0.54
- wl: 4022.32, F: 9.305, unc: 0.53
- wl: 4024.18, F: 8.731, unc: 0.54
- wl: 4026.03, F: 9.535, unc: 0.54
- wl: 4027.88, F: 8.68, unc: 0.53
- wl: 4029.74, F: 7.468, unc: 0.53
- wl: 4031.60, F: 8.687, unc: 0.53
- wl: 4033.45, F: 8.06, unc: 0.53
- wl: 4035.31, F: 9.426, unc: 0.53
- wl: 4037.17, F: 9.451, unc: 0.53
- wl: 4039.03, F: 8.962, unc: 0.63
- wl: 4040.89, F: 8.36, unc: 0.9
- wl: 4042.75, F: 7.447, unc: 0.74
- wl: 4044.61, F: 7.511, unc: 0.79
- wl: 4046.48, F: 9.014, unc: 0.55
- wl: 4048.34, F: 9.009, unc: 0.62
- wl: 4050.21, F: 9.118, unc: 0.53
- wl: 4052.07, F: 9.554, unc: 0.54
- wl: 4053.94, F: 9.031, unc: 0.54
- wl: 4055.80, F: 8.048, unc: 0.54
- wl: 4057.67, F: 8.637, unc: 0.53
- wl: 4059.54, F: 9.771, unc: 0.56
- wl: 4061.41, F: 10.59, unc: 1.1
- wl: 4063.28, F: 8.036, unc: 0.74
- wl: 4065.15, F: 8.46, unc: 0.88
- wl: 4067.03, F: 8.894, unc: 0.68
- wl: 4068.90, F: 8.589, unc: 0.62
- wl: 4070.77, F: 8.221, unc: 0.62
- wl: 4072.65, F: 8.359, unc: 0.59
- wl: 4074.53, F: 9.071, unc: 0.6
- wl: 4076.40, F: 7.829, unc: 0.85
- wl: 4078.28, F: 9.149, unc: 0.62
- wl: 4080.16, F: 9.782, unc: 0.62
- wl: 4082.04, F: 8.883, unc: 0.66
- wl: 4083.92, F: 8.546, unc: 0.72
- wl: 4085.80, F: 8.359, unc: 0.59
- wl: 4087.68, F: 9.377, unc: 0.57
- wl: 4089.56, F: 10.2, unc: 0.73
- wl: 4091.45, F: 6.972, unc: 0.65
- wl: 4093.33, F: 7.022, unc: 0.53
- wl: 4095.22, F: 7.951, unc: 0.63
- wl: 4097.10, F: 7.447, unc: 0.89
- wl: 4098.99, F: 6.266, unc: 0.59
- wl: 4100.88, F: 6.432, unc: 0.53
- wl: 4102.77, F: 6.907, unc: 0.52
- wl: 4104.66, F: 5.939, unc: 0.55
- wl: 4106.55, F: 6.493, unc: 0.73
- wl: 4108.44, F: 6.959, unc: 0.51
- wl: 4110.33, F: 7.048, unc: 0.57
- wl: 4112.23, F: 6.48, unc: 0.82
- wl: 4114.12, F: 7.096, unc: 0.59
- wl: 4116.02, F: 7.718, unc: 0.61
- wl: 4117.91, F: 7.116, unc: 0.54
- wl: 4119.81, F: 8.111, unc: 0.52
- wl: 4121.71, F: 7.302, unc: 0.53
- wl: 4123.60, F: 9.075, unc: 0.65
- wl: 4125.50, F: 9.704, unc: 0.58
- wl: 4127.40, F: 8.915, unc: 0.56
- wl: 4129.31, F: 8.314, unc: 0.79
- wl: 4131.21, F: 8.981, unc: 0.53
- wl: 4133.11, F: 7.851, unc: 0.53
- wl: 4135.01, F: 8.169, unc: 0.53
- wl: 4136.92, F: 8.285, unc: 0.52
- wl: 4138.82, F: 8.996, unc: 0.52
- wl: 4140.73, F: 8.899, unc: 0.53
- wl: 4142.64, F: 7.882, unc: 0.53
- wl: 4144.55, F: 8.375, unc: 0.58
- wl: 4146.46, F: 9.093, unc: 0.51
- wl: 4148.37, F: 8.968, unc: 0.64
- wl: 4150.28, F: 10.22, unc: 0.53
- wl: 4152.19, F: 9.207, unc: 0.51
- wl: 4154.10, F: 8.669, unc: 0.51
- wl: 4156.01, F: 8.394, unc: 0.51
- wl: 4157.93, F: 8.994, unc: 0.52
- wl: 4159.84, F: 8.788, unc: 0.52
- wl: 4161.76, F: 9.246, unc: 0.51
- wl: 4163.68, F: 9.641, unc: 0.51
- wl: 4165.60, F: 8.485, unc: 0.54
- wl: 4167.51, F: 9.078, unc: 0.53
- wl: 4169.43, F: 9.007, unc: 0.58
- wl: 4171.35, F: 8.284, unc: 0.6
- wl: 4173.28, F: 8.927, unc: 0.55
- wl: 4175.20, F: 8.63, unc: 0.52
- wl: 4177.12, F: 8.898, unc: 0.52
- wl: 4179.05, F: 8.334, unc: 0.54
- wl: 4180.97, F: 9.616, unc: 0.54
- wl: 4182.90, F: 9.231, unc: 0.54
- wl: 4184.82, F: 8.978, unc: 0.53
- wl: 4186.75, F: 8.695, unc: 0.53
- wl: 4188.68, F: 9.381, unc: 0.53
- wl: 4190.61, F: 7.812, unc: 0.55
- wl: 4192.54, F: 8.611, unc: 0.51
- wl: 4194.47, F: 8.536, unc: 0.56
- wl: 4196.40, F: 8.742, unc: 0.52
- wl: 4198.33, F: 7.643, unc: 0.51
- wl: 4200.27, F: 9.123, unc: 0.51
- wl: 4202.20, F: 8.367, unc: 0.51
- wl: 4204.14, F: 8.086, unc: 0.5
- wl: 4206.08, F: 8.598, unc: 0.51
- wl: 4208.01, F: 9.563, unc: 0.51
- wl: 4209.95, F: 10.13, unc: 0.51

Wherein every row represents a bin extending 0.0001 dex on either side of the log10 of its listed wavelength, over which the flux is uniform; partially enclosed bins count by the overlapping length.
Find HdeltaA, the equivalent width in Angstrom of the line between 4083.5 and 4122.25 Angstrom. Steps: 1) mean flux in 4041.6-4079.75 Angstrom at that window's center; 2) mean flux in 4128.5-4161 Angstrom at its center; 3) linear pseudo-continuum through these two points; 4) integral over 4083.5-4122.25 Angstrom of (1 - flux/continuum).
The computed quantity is 5.9 Angstrom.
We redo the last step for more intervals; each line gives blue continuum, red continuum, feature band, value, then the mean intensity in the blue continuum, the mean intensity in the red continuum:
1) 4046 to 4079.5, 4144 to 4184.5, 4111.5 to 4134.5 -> 2.19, 8.86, 8.96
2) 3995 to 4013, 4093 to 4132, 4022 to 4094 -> -4.73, 8.89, 7.49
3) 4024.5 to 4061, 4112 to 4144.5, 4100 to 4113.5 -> 2.79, 8.75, 8.21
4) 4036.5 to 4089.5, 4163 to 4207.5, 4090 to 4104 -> 2.70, 8.81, 8.73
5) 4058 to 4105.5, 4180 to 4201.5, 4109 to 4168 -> 0.43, 8.29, 8.76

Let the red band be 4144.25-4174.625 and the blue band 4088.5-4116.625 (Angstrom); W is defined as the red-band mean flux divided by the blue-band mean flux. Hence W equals 1.26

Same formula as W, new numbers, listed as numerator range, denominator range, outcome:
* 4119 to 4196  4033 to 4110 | 1.05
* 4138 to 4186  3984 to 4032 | 1.03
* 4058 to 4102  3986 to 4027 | 0.96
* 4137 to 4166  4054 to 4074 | 1.02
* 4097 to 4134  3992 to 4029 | 0.84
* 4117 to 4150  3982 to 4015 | 1.00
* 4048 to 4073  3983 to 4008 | 1.05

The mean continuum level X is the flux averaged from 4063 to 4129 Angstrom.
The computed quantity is 7.96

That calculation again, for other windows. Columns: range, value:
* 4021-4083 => 8.78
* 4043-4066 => 8.86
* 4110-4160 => 8.41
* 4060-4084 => 8.83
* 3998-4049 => 8.76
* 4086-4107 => 7.42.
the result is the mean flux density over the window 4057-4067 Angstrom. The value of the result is 9.09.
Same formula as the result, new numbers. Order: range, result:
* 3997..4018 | 8.88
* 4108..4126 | 7.63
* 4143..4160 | 8.94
